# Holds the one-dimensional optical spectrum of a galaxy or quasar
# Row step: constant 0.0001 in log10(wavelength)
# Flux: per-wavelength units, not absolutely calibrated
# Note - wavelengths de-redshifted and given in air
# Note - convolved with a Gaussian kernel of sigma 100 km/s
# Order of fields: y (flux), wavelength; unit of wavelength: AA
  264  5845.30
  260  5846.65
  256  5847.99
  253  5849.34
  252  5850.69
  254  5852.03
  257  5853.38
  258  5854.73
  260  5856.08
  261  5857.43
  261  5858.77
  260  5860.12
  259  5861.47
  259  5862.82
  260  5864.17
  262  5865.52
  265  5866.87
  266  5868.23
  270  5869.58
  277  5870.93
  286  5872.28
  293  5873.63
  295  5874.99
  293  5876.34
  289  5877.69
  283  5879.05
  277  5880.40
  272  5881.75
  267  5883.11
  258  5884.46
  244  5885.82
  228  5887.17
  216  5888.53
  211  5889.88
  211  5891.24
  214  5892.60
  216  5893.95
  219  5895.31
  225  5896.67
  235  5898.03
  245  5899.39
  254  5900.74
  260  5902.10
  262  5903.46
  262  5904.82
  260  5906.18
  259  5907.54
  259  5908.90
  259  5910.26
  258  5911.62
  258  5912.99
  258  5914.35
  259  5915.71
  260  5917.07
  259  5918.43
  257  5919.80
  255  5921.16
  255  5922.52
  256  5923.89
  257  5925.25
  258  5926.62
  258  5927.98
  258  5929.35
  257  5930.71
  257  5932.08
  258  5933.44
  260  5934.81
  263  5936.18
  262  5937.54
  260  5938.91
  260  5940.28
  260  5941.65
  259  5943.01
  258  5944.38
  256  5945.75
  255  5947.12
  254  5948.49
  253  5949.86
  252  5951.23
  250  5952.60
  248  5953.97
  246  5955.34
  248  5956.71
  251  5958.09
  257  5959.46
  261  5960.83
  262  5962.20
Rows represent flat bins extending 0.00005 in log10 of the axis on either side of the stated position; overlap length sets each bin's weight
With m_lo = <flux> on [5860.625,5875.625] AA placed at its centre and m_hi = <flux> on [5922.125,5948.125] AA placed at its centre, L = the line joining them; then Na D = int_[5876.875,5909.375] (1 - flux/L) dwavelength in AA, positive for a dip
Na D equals 2.4 AA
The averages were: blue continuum 272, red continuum 258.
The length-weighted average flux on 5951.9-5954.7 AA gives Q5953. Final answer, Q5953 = 249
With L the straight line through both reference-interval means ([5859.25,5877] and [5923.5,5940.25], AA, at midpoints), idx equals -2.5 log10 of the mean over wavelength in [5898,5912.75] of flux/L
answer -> 0.03 mag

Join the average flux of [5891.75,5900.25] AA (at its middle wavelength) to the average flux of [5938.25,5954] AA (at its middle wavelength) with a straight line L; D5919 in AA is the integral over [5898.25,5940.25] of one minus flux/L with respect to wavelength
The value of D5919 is -3.2 AA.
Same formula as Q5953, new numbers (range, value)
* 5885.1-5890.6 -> 225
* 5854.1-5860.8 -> 260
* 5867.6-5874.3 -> 279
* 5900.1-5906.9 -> 260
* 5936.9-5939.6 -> 260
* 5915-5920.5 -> 259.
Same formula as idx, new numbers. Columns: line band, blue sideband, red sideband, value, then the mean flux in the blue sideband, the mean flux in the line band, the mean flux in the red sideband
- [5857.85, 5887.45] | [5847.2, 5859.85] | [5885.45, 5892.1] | -0.14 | 257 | 270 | 221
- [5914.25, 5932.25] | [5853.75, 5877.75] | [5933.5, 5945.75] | 0.02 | 270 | 257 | 260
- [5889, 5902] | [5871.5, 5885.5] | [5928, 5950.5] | 0.20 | 280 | 227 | 258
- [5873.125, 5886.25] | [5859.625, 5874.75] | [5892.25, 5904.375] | -0.08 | 270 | 277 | 238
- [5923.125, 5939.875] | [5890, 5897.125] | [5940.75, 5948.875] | -0.05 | 216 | 259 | 257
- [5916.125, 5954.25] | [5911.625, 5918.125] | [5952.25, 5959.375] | -0.01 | 259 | 257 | 249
